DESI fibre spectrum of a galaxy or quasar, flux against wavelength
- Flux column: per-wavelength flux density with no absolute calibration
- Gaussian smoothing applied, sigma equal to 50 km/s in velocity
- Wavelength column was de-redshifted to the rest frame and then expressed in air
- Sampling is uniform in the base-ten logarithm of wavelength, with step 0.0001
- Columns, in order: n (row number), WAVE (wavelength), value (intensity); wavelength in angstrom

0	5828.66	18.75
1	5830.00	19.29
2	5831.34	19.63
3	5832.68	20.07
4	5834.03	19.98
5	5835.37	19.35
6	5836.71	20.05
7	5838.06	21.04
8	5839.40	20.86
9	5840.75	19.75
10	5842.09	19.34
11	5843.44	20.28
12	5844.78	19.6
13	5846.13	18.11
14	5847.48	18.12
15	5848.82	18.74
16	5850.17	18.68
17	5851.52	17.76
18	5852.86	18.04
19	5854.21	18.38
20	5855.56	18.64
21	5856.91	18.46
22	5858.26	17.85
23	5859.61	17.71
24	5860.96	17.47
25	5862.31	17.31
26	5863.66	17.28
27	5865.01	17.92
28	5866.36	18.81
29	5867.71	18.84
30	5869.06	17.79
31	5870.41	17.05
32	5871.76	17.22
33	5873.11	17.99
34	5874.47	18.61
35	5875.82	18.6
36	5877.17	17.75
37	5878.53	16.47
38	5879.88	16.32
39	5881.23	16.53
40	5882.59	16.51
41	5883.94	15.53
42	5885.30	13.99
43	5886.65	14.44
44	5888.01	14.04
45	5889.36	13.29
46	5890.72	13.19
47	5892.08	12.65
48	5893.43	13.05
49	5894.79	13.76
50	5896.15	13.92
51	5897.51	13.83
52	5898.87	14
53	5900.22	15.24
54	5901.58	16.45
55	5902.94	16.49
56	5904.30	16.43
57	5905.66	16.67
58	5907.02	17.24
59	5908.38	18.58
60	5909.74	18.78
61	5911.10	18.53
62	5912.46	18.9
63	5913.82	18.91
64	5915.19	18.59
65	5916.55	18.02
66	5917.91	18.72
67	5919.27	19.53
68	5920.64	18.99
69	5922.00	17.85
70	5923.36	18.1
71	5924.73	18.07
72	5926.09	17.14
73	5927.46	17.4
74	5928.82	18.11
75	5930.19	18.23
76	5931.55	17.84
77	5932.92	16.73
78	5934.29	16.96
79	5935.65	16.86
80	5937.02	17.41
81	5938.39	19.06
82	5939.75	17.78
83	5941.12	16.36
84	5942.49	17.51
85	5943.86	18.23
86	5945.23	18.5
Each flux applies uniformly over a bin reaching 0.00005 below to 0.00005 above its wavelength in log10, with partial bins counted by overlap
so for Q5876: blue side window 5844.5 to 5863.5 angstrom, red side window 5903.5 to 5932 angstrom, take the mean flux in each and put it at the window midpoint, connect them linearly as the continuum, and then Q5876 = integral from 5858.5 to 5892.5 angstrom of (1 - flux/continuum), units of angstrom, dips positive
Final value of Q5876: 2.9 angstrom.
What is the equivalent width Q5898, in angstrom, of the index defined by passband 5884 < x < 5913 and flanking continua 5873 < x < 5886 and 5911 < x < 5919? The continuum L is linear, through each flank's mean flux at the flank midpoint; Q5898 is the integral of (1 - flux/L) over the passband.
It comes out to 4.0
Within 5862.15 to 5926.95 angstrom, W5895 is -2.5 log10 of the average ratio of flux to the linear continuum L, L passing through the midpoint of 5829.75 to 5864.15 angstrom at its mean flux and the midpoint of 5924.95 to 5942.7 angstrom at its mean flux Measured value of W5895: 0.086 mag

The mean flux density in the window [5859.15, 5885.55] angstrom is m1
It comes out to 17.3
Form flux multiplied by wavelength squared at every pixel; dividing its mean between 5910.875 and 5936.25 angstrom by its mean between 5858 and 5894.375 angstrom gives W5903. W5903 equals 1.12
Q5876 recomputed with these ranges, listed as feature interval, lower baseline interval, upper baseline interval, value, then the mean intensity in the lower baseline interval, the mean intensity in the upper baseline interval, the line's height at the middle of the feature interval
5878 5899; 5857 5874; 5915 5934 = 4.0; 17.8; 18.1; 17.9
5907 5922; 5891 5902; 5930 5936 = -2.9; 14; 17.3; 15.6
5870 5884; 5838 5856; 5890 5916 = 0.2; 19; 16.1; 17.4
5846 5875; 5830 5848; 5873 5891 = -0.4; 19.7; 15.9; 17.8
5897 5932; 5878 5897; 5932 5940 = -3.1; 14.5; 17.5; 16.2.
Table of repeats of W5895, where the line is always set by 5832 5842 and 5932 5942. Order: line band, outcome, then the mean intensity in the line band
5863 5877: 0.07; 18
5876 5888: 0.18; 15.9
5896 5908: 0.16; 15.7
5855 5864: 0.10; 17.8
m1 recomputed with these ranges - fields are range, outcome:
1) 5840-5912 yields 16.9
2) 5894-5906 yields 15.1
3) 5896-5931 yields 17.5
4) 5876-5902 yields 14.8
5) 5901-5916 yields 17.8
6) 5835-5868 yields 18.7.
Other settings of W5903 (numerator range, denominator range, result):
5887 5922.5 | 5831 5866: 0.88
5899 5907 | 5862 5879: 0.92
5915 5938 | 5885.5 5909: 1.22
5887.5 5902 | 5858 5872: 0.79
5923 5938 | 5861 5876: 1.00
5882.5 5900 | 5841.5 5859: 0.76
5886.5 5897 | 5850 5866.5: 0.76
